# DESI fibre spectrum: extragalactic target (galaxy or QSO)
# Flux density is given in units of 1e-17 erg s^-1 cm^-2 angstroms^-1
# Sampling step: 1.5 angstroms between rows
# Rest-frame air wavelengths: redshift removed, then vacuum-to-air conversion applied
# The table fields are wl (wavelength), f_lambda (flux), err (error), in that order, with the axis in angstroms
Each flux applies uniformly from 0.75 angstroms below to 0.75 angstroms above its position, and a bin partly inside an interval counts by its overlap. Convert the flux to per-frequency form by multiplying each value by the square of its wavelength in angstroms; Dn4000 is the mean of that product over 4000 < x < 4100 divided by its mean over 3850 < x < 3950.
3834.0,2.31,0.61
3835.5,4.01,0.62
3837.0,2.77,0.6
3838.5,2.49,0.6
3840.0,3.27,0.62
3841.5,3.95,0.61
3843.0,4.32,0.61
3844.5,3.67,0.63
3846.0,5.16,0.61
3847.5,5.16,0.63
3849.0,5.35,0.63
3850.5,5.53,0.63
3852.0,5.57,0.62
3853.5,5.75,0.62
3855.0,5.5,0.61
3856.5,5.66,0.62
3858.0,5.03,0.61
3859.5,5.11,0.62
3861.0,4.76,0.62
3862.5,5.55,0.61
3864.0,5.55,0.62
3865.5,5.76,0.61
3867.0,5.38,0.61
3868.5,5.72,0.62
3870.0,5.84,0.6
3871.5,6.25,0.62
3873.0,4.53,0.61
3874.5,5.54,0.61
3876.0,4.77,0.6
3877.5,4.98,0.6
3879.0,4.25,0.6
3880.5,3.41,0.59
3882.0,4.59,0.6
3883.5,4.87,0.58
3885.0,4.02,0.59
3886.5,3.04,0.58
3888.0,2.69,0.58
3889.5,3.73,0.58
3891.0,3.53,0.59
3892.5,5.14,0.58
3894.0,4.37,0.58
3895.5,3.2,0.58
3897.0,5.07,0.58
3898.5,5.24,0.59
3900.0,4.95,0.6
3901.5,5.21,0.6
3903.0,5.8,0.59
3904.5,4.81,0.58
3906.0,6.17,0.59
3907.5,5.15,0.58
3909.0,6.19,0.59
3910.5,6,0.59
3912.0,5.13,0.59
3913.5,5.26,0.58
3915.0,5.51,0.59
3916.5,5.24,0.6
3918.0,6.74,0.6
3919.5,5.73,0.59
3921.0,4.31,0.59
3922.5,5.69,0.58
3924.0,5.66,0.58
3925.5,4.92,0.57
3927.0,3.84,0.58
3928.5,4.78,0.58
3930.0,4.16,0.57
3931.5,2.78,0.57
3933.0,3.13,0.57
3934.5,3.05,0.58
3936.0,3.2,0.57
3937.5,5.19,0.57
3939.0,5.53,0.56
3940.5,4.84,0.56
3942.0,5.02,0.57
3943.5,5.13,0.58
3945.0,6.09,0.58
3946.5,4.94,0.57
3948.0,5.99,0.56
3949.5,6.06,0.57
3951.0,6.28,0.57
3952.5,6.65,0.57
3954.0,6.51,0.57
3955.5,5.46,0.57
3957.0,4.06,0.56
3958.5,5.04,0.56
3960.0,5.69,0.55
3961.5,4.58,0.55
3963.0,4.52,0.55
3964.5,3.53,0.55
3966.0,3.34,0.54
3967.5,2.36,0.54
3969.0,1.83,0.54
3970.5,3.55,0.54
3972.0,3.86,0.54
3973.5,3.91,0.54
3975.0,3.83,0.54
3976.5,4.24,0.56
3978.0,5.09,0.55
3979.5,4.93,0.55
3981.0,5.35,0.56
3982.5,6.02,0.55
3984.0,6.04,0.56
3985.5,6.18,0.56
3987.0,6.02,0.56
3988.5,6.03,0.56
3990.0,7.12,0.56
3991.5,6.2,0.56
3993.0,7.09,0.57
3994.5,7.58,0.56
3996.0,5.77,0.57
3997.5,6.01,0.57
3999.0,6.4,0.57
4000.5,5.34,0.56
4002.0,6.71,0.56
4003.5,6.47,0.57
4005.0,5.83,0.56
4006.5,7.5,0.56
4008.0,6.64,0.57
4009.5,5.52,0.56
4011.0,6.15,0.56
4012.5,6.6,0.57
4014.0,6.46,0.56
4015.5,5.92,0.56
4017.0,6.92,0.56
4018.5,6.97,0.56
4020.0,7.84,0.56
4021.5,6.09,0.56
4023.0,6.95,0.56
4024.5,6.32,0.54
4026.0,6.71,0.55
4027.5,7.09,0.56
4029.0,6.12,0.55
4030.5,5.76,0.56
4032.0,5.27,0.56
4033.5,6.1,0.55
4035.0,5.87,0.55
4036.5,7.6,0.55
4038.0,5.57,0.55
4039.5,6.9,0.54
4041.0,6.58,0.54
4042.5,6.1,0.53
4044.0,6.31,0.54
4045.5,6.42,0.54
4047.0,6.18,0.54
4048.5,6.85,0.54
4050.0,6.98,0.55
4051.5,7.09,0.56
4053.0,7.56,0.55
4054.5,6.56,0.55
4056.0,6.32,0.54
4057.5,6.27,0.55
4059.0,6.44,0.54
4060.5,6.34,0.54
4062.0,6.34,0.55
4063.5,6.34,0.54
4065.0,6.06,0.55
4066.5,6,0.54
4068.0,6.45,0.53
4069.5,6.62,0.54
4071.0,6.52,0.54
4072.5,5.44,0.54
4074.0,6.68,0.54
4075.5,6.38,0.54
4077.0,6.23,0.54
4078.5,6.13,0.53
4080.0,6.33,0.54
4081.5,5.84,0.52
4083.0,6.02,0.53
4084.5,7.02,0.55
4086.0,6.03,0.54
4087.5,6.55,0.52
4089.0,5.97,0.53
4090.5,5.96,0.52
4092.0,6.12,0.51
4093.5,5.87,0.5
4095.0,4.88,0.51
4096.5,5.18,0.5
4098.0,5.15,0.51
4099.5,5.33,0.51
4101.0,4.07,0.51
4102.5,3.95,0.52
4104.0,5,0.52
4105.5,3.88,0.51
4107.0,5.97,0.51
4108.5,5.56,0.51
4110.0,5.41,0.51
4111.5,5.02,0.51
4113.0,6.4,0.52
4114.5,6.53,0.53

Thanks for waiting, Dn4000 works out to 1.37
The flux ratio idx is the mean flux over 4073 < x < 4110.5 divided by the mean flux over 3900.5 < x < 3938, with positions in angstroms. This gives 1.14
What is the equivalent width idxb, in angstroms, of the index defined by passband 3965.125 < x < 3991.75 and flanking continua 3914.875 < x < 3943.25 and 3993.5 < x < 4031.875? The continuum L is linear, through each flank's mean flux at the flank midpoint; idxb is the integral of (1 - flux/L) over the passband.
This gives 4.8 angstroms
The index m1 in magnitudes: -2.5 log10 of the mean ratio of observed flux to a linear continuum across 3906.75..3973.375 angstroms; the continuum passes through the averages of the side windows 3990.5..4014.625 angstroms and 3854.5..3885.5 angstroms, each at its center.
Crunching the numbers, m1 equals 0.19 mag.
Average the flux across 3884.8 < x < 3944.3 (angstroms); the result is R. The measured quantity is 4.74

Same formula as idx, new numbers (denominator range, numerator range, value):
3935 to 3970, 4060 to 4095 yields 1.28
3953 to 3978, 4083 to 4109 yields 1.30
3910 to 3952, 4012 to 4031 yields 1.32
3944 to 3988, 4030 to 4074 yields 1.30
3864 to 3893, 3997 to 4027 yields 1.39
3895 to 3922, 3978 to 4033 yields 1.18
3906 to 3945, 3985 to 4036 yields 1.30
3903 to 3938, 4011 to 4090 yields 1.31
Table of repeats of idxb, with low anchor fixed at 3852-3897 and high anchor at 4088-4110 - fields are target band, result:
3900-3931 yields -2.63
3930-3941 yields 2.15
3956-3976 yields 4.39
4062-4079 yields -3.59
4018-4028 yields -3.47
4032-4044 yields -2.82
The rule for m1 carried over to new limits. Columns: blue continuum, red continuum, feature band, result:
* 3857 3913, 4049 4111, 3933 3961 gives 0.01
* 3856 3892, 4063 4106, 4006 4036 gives -0.17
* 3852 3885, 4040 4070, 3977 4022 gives -0.03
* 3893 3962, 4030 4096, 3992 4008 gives -0.13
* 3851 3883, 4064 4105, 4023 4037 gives -0.12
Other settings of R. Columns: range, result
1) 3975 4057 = 6.31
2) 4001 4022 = 6.54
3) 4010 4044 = 6.44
